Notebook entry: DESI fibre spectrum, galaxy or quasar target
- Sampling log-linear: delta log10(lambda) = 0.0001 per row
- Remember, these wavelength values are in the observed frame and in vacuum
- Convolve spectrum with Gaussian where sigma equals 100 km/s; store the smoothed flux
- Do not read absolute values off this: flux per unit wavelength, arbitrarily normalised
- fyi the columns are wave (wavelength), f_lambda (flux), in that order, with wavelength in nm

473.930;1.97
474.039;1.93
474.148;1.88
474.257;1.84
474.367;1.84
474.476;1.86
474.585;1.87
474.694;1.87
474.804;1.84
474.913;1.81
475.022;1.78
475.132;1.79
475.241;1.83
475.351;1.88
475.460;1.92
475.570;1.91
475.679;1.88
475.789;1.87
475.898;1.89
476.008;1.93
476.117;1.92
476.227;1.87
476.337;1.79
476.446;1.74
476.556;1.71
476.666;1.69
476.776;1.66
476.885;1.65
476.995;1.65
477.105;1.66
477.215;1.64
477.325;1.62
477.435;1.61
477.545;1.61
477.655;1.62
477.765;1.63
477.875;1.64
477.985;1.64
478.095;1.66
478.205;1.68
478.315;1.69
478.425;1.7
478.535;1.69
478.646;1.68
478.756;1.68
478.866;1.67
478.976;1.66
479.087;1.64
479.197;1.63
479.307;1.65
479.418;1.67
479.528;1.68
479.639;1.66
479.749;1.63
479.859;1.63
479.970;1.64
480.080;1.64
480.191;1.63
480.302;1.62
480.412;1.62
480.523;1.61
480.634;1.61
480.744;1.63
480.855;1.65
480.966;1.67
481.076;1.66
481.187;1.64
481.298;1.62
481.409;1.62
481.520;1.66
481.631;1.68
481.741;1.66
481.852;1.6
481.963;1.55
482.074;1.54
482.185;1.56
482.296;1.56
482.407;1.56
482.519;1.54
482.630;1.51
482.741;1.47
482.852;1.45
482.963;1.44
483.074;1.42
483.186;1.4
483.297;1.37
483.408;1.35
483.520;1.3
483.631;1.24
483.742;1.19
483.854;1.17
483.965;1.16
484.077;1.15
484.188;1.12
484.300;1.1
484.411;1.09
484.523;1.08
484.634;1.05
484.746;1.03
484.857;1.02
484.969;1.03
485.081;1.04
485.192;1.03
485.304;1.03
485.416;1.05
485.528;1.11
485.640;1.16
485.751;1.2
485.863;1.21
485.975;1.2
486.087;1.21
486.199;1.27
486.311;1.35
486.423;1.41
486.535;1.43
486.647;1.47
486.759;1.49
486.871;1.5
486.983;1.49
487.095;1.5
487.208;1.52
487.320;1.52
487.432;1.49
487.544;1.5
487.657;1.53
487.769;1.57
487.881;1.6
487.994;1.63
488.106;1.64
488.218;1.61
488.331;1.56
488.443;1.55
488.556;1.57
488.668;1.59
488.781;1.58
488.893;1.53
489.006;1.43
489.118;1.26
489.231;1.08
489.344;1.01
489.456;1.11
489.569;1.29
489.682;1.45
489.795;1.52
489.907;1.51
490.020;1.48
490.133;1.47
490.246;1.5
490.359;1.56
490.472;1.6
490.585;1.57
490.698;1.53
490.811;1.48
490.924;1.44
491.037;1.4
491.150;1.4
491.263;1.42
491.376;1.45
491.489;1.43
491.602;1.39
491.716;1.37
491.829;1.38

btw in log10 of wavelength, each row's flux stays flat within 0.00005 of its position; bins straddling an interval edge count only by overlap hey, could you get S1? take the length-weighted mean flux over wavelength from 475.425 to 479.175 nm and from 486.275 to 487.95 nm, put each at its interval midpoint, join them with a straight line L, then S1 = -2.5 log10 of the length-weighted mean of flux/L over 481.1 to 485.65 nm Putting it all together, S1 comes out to 0.19 mag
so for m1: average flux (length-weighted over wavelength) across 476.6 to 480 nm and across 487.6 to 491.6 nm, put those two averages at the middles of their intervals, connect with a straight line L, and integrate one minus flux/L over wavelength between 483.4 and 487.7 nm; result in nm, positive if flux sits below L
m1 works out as 0.79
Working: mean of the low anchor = 1.65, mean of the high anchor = 1.47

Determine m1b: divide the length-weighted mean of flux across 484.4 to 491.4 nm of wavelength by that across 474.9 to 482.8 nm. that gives 0.8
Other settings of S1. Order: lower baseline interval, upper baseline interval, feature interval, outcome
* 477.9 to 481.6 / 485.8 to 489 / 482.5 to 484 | 0.16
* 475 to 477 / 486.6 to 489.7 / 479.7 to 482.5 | 0.03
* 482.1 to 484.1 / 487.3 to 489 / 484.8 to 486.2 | 0.30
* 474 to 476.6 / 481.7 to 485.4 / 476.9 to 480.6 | -0.02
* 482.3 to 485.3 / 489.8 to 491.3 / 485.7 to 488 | -0.06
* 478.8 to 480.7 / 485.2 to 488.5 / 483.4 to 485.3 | 0.31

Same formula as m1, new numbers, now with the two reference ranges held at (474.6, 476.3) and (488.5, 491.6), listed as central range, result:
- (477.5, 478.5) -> 0.076 nm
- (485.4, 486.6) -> 0.237 nm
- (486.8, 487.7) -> 0.005 nm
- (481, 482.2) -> 0.045 nm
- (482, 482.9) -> 0.072 nm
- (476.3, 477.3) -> 0.077 nm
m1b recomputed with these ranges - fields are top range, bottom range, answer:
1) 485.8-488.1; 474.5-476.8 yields 0.79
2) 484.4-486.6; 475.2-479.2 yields 0.67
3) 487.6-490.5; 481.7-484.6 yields 1.08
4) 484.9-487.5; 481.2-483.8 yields 0.87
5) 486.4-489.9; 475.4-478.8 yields 0.85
